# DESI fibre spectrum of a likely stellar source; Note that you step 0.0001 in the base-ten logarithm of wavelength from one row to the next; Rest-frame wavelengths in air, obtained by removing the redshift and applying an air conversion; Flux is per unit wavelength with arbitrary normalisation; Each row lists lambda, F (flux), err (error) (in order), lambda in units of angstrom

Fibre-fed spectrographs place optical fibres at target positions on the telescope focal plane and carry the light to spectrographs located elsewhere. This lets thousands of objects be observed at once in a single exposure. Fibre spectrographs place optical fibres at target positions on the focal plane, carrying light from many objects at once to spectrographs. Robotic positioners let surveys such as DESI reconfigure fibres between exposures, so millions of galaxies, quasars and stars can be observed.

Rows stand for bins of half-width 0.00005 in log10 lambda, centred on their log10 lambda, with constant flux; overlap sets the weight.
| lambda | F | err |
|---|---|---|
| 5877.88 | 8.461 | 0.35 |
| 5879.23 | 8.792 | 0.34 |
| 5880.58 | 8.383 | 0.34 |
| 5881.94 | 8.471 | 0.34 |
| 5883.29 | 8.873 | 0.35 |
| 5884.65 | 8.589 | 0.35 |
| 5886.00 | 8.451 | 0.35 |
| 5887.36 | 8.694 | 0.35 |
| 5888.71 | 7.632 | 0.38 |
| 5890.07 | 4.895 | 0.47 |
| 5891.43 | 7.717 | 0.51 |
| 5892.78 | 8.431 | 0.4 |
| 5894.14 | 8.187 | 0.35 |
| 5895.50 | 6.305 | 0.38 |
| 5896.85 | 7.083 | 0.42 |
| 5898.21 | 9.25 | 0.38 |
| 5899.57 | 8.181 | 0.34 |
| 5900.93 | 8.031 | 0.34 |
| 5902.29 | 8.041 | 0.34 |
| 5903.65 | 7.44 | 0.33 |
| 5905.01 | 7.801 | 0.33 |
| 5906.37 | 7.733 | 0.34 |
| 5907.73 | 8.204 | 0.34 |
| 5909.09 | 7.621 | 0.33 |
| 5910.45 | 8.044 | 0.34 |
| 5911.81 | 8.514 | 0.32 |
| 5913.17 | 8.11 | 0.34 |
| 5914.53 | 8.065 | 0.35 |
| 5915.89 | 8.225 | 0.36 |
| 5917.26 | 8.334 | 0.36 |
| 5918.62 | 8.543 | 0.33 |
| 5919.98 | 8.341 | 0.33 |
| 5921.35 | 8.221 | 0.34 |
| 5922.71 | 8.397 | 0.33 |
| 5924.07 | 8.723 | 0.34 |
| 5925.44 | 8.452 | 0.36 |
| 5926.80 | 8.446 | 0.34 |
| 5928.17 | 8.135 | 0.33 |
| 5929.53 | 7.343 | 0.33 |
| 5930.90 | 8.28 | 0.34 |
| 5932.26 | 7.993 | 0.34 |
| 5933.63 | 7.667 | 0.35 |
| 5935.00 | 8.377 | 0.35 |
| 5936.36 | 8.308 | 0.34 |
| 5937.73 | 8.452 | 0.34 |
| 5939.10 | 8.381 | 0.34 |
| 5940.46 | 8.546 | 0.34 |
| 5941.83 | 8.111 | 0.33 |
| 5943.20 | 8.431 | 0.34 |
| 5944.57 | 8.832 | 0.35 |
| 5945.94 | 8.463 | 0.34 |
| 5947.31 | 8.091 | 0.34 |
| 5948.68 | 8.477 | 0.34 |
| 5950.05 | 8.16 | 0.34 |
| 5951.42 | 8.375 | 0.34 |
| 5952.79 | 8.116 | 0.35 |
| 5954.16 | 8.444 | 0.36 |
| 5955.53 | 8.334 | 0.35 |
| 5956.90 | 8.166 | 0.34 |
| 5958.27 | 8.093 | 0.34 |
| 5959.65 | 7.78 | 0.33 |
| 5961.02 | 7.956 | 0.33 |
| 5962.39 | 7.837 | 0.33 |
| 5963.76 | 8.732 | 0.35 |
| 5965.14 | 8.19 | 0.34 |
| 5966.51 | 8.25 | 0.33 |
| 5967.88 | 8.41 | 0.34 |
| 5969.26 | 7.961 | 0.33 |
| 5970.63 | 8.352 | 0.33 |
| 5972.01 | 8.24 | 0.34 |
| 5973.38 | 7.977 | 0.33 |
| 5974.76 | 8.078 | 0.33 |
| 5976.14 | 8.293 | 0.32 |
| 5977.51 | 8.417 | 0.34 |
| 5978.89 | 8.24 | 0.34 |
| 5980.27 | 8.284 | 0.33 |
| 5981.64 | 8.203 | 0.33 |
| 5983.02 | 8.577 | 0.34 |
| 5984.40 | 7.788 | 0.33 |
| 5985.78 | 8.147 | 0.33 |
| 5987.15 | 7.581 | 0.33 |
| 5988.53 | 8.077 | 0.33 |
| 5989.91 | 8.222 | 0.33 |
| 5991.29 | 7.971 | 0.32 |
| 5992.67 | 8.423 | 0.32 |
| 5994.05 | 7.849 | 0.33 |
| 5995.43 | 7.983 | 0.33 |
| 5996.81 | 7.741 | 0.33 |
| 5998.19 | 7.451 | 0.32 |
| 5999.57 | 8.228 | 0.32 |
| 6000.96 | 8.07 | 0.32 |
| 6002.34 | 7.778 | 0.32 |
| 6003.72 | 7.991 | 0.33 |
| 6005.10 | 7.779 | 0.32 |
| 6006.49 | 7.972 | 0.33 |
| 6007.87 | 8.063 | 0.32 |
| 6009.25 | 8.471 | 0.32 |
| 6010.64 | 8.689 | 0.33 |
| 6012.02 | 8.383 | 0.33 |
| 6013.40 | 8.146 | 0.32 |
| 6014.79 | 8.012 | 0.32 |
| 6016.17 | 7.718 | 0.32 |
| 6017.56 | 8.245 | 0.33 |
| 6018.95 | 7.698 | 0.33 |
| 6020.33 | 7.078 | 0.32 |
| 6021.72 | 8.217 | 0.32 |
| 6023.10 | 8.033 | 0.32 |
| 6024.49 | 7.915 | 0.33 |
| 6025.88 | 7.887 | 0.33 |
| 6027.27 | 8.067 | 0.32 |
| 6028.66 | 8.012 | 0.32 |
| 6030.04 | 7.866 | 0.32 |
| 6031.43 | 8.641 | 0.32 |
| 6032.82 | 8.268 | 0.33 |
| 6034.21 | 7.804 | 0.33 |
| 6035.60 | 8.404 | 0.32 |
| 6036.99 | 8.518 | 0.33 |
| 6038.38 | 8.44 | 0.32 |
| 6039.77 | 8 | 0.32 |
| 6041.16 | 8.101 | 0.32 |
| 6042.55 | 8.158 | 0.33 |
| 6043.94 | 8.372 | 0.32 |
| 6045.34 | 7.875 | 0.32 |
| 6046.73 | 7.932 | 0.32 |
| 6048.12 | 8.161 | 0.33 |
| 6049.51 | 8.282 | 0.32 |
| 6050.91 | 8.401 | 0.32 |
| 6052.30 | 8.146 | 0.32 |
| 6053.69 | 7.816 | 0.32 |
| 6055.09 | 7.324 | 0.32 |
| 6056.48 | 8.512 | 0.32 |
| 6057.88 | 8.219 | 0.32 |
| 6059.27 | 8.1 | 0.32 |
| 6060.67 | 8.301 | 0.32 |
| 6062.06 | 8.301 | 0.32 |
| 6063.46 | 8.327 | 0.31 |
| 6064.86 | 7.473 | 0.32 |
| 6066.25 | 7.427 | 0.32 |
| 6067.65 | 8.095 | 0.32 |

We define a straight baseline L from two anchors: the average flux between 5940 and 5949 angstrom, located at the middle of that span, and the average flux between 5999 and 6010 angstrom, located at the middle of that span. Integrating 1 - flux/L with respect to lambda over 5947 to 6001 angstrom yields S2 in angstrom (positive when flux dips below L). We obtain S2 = 0.6 angstrom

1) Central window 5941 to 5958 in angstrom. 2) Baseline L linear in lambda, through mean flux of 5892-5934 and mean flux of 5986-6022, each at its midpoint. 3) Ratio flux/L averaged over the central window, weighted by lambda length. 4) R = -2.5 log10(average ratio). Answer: -0.04 mag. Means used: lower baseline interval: 8.07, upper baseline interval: 7.99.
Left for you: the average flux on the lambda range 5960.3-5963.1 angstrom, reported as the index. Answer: 7.93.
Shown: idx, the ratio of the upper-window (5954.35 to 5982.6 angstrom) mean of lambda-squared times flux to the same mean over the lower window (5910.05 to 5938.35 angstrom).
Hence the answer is 1.0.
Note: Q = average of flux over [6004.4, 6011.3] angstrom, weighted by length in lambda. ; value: 8.19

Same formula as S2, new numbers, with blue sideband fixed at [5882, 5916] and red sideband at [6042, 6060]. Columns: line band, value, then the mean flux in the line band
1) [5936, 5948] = -0.6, 8.4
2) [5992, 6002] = 0.1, 7.95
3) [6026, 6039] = -0.2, 8.21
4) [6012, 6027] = 0.3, 7.92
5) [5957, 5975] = -0.3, 8.14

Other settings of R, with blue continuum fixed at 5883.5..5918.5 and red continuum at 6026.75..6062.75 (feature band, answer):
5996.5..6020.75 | 0.02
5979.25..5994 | -0.01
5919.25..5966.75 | -0.03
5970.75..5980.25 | -0.02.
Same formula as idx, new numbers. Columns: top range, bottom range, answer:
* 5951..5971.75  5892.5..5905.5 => 1.07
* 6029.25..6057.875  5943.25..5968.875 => 1.02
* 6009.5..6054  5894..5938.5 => 1.04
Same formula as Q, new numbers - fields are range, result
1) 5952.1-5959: 8.23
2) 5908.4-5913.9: 8.08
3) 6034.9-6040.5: 8.34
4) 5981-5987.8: 8.06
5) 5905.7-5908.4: 7.97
